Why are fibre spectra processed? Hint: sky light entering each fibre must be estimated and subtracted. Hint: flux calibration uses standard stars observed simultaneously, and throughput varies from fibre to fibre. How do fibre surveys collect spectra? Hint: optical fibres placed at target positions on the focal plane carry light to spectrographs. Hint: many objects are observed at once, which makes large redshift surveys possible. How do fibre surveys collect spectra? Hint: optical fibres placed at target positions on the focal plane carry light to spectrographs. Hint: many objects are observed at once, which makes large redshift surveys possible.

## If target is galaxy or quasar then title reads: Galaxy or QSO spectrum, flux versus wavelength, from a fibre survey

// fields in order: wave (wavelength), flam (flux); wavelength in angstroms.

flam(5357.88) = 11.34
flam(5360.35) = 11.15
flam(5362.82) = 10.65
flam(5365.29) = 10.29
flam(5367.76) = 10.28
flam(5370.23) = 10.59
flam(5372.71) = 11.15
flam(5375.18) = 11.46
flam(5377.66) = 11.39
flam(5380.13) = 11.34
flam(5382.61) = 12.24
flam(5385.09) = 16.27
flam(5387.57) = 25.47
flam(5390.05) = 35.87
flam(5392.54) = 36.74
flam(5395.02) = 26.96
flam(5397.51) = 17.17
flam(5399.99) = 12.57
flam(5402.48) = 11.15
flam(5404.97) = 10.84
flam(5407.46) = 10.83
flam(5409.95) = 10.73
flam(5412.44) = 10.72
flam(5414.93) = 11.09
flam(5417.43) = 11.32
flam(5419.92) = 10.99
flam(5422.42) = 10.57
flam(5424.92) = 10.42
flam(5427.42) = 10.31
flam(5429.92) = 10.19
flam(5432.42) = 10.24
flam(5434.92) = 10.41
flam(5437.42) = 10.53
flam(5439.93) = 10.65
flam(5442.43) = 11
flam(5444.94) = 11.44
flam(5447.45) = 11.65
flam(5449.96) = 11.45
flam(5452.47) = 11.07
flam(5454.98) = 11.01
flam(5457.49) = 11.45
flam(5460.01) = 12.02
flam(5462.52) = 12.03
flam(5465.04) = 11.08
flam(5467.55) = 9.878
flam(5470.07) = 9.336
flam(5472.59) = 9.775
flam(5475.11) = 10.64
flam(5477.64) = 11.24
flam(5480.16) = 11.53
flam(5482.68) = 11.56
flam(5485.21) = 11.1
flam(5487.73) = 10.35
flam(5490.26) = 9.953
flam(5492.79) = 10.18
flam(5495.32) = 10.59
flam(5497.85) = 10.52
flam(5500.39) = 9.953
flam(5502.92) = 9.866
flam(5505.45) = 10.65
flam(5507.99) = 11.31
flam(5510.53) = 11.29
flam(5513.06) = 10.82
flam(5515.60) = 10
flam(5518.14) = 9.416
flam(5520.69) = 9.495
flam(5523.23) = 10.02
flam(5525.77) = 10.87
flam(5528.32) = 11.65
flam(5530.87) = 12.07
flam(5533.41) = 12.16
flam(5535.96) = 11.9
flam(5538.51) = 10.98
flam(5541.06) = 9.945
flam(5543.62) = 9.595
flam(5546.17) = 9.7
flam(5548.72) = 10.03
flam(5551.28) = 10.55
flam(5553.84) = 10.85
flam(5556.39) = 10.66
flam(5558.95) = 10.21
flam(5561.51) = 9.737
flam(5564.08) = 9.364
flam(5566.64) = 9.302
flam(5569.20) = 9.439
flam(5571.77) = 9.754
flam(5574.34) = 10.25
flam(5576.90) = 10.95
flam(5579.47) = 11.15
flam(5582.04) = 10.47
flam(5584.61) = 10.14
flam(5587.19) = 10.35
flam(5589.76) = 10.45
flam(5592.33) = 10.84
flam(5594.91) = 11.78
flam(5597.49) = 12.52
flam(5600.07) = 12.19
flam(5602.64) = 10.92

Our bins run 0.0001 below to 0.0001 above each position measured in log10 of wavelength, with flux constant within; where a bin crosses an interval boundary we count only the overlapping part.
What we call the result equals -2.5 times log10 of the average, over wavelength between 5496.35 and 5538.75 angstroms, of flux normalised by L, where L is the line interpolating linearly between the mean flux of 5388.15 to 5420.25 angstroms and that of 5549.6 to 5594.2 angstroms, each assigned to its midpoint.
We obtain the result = 0.16 mag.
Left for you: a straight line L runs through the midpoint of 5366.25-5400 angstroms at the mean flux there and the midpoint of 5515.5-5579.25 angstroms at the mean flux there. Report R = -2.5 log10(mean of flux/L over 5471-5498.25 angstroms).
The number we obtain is 0.24 mag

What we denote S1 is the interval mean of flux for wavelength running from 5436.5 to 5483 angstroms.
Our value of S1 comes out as 11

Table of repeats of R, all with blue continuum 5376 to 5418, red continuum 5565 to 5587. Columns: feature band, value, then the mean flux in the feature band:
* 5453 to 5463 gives 0.242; 11.6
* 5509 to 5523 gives 0.207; 10.2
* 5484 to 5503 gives 0.262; 10.3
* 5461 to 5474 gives 0.325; 10.5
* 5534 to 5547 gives 0.092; 10.5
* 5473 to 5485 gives 0.225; 11.1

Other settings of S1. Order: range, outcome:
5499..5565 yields 10.5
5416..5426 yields 10.8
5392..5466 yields 12.4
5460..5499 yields 10.7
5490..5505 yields 10.2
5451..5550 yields 10.7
